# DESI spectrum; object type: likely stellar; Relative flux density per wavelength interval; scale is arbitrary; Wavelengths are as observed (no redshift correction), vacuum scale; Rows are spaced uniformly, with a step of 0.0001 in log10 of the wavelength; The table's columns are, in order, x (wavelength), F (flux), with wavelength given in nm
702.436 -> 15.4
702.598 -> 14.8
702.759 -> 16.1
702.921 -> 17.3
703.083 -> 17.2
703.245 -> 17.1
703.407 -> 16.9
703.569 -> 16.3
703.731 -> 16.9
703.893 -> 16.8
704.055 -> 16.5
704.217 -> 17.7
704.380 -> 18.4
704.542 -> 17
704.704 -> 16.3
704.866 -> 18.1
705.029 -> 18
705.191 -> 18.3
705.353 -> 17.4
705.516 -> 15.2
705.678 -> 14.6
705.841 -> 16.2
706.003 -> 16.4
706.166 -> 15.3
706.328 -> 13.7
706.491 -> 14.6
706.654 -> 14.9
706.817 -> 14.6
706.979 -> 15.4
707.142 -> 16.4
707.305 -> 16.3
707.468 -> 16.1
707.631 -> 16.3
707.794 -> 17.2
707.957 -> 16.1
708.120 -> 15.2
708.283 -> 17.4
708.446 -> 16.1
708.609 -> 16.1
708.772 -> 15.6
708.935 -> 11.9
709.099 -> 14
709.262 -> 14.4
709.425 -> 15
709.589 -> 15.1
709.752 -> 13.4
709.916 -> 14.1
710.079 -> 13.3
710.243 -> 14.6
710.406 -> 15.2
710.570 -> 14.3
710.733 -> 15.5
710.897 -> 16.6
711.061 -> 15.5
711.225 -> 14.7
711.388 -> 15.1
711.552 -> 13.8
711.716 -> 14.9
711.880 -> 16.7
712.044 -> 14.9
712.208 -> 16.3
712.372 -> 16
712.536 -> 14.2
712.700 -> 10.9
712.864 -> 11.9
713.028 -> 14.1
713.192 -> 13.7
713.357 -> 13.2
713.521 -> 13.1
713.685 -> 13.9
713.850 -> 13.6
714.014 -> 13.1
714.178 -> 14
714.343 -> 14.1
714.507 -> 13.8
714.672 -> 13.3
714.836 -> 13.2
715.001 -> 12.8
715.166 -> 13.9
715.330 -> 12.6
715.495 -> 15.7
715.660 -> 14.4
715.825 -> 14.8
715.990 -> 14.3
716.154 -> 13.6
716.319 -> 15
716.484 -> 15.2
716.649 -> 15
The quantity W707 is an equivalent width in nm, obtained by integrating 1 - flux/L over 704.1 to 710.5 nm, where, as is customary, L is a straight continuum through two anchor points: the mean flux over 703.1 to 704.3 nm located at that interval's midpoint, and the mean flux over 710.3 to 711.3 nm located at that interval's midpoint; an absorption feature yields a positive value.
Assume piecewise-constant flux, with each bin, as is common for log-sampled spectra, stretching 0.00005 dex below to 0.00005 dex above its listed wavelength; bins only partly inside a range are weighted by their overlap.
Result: 0.16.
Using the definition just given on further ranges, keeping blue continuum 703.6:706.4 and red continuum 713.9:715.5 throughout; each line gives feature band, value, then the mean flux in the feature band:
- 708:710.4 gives 0.09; 14.8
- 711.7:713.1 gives -0.01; 14.4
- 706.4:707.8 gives 0.03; 15.7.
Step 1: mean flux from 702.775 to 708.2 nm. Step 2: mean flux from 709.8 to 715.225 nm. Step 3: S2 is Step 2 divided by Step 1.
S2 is 0.9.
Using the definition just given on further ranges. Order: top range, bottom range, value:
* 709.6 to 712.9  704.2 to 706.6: 0.89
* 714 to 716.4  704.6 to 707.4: 0.87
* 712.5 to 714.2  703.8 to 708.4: 0.81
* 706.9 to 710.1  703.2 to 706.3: 0.91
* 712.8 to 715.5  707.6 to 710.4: 0.90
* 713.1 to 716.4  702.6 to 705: 0.81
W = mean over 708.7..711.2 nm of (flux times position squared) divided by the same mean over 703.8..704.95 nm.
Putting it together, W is 0.86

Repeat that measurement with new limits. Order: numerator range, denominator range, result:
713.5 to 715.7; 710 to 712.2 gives 0.92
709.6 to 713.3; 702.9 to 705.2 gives 0.86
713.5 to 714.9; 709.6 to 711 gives 0.94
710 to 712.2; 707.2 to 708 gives 0.93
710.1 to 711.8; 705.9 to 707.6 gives 0.98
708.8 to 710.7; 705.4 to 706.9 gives 0.95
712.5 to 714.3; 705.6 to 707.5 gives 0.88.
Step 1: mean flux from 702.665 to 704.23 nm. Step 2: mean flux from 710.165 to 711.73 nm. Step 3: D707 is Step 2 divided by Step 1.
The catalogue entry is 0.89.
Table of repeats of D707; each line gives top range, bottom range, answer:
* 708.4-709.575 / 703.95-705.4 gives 0.84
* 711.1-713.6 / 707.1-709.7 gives 0.92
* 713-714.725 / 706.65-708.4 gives 0.85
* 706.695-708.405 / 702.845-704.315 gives 0.95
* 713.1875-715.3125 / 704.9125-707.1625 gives 0.85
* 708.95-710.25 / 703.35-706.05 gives 0.83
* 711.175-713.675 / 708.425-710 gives 0.98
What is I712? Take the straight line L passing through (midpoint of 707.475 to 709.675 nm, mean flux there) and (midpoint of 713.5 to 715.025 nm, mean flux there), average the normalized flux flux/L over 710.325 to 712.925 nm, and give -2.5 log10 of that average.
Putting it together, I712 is -0.028 mag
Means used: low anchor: 15.4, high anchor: 13.5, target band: 14.8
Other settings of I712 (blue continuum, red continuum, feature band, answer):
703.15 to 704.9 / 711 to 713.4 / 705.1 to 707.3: 0.05 mag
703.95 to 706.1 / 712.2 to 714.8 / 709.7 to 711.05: 0.01 mag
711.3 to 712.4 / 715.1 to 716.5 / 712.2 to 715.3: 0.10 mag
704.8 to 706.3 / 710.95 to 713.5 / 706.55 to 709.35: 0.02 mag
